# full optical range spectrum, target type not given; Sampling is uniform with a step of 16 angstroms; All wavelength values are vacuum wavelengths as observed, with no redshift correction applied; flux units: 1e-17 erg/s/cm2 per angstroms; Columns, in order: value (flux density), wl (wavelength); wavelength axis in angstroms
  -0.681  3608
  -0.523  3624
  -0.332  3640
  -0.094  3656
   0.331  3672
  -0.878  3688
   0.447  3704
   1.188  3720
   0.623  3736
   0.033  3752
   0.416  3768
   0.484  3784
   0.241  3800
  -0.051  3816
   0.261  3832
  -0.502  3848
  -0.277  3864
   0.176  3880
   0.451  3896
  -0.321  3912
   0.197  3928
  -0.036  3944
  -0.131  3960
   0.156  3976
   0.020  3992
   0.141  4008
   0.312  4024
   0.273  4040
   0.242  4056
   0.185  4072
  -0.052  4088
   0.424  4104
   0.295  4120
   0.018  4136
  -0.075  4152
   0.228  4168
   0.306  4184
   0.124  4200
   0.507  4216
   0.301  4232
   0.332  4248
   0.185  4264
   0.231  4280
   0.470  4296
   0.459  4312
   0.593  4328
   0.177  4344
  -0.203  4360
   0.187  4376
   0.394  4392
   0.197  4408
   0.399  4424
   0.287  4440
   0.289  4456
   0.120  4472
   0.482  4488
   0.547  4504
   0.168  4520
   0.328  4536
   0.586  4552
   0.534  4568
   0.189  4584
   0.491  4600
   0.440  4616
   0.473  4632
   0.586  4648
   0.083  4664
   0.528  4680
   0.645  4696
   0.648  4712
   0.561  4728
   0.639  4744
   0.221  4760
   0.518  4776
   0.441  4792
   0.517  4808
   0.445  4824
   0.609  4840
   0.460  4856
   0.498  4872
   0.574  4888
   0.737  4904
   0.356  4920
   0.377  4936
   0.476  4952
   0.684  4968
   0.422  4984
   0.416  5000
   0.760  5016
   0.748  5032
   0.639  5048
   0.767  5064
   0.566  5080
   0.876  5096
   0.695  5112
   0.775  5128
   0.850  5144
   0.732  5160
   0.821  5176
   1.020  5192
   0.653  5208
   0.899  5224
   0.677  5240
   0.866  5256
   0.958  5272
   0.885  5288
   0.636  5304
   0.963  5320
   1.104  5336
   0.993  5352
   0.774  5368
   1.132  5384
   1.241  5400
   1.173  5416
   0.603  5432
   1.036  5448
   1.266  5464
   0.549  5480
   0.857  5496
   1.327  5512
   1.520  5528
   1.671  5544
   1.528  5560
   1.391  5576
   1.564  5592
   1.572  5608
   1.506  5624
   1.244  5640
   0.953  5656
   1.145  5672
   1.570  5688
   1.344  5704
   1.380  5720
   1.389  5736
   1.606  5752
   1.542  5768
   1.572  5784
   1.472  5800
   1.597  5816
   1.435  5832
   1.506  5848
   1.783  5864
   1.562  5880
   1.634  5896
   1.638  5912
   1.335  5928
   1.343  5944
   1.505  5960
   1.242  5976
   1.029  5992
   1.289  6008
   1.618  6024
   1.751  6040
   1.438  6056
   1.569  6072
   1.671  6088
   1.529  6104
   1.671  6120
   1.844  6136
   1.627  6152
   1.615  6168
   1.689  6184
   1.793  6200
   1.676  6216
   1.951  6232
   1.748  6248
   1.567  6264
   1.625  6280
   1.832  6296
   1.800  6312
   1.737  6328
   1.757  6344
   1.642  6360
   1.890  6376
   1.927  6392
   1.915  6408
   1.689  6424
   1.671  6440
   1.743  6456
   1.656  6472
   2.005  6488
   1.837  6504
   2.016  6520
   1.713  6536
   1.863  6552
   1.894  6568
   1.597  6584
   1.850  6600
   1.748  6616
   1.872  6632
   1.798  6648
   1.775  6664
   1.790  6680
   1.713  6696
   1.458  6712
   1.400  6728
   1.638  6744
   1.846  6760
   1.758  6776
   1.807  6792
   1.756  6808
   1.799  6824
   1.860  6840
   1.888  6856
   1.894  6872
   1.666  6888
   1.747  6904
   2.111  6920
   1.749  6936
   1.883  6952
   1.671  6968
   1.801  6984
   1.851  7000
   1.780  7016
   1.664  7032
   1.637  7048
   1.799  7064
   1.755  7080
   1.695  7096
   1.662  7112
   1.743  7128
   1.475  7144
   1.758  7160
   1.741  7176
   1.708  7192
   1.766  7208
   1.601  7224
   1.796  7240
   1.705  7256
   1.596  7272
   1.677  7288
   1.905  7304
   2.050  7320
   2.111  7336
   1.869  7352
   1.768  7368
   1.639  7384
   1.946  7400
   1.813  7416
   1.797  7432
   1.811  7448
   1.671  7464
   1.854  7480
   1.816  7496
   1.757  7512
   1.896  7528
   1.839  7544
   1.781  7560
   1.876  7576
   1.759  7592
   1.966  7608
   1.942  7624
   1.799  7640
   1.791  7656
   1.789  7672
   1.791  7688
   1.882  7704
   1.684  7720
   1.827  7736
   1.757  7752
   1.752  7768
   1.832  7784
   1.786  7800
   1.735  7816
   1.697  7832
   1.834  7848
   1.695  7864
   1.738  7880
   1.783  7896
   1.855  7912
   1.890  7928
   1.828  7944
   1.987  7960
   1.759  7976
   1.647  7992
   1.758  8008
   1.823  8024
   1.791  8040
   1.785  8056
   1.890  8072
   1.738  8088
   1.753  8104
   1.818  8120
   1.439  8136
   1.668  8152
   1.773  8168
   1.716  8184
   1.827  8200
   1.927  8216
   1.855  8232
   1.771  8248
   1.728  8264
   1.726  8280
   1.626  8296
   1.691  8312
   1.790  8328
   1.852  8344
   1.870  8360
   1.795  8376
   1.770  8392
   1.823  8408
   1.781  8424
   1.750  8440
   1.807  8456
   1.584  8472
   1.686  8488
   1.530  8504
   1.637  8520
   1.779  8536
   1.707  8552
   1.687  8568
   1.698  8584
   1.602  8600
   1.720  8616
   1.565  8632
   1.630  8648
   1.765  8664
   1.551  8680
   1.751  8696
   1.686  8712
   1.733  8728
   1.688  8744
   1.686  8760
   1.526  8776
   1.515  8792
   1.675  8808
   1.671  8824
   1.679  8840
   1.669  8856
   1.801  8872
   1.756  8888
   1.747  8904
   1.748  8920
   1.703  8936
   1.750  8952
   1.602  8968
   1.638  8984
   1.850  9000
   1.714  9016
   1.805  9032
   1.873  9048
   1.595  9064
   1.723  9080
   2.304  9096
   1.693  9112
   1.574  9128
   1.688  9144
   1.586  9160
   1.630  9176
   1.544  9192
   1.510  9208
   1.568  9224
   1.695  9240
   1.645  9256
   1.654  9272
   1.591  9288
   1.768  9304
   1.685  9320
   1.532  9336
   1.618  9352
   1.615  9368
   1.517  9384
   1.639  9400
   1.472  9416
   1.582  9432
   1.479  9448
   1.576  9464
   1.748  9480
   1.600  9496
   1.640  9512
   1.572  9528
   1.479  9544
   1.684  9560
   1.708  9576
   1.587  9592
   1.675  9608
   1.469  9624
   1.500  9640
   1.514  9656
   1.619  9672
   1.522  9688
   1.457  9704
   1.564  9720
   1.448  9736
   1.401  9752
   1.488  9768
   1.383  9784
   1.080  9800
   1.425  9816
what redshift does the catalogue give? 0.38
